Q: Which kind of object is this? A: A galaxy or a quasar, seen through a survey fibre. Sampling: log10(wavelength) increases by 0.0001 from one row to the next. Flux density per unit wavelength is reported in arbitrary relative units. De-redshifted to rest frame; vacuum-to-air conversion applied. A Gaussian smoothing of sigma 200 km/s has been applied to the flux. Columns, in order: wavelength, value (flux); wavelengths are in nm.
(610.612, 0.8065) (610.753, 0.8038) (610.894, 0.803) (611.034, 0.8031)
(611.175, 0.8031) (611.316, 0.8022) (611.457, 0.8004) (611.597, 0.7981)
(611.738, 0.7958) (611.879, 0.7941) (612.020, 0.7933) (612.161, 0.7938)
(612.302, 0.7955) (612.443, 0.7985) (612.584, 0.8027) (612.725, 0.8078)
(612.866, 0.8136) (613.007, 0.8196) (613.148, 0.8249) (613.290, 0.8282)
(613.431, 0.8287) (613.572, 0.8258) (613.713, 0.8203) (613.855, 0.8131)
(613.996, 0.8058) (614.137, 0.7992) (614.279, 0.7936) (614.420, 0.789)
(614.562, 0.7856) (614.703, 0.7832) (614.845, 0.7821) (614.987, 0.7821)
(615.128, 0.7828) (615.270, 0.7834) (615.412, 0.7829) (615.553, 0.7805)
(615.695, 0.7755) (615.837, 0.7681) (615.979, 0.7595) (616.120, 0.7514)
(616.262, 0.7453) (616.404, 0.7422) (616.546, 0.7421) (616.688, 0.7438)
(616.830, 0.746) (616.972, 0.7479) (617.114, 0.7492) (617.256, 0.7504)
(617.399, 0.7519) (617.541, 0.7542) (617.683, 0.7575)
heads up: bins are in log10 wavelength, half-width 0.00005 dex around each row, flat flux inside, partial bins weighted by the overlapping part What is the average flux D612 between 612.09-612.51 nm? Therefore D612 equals 0.796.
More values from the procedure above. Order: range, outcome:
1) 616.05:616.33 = 0.748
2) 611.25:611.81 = 0.8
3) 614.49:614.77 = 0.784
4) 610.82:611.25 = 0.803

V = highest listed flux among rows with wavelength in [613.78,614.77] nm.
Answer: 0.8131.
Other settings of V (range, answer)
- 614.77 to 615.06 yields 0.7821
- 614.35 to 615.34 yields 0.789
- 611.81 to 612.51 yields 0.7985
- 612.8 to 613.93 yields 0.8287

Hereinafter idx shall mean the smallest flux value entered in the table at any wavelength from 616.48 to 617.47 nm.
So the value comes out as 0.7421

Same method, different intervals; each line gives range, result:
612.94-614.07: 0.8058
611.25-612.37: 0.7933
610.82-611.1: 0.803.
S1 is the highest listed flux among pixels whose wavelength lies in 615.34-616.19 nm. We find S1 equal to 0.7829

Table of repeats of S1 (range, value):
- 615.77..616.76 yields 0.7681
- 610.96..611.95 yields 0.8031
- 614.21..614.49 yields 0.7936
